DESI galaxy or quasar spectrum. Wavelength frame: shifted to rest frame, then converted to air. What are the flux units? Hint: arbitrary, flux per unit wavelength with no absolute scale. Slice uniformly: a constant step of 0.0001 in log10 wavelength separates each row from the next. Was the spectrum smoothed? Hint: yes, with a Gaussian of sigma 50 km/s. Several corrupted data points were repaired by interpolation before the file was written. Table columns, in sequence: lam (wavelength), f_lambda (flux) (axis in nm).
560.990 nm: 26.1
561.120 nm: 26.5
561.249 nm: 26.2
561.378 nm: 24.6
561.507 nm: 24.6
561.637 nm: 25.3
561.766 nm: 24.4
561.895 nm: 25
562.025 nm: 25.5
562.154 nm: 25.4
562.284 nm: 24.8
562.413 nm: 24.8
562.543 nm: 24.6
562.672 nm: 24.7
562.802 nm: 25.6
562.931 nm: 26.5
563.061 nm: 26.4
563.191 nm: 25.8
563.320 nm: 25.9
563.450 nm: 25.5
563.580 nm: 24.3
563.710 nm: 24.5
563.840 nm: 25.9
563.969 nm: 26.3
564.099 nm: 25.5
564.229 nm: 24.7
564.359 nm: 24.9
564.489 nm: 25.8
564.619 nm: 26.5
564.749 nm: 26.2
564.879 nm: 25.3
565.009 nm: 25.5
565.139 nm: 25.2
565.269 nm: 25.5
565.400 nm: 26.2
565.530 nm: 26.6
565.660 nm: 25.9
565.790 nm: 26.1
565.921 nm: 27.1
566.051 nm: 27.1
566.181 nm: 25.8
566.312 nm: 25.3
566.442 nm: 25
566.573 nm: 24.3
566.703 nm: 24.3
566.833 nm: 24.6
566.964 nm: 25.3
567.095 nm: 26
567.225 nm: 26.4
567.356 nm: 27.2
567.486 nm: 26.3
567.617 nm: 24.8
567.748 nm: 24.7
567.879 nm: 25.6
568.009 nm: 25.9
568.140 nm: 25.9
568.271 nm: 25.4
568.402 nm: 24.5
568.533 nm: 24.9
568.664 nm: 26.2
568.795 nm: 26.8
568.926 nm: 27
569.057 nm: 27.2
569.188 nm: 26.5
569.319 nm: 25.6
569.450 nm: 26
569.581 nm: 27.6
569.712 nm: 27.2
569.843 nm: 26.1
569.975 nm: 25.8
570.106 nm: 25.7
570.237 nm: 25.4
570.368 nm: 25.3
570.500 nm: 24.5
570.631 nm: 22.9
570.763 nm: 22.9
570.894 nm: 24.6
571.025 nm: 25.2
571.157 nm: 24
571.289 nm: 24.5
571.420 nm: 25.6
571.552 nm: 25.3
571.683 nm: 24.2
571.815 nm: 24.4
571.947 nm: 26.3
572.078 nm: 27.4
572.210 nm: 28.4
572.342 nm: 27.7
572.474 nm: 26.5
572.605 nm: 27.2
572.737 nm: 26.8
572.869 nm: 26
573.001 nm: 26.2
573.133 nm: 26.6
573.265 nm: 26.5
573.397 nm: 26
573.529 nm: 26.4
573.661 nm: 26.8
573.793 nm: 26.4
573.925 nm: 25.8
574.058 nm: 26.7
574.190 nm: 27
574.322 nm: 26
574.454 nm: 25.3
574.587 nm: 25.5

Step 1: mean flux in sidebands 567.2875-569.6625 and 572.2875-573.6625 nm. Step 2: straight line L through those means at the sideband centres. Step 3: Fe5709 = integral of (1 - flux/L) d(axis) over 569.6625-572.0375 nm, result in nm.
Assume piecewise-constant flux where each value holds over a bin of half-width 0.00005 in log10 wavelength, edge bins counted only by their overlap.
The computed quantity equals 0.12 nm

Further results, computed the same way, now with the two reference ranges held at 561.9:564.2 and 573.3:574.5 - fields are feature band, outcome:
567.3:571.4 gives 0.057 nm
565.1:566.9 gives -0.001 nm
